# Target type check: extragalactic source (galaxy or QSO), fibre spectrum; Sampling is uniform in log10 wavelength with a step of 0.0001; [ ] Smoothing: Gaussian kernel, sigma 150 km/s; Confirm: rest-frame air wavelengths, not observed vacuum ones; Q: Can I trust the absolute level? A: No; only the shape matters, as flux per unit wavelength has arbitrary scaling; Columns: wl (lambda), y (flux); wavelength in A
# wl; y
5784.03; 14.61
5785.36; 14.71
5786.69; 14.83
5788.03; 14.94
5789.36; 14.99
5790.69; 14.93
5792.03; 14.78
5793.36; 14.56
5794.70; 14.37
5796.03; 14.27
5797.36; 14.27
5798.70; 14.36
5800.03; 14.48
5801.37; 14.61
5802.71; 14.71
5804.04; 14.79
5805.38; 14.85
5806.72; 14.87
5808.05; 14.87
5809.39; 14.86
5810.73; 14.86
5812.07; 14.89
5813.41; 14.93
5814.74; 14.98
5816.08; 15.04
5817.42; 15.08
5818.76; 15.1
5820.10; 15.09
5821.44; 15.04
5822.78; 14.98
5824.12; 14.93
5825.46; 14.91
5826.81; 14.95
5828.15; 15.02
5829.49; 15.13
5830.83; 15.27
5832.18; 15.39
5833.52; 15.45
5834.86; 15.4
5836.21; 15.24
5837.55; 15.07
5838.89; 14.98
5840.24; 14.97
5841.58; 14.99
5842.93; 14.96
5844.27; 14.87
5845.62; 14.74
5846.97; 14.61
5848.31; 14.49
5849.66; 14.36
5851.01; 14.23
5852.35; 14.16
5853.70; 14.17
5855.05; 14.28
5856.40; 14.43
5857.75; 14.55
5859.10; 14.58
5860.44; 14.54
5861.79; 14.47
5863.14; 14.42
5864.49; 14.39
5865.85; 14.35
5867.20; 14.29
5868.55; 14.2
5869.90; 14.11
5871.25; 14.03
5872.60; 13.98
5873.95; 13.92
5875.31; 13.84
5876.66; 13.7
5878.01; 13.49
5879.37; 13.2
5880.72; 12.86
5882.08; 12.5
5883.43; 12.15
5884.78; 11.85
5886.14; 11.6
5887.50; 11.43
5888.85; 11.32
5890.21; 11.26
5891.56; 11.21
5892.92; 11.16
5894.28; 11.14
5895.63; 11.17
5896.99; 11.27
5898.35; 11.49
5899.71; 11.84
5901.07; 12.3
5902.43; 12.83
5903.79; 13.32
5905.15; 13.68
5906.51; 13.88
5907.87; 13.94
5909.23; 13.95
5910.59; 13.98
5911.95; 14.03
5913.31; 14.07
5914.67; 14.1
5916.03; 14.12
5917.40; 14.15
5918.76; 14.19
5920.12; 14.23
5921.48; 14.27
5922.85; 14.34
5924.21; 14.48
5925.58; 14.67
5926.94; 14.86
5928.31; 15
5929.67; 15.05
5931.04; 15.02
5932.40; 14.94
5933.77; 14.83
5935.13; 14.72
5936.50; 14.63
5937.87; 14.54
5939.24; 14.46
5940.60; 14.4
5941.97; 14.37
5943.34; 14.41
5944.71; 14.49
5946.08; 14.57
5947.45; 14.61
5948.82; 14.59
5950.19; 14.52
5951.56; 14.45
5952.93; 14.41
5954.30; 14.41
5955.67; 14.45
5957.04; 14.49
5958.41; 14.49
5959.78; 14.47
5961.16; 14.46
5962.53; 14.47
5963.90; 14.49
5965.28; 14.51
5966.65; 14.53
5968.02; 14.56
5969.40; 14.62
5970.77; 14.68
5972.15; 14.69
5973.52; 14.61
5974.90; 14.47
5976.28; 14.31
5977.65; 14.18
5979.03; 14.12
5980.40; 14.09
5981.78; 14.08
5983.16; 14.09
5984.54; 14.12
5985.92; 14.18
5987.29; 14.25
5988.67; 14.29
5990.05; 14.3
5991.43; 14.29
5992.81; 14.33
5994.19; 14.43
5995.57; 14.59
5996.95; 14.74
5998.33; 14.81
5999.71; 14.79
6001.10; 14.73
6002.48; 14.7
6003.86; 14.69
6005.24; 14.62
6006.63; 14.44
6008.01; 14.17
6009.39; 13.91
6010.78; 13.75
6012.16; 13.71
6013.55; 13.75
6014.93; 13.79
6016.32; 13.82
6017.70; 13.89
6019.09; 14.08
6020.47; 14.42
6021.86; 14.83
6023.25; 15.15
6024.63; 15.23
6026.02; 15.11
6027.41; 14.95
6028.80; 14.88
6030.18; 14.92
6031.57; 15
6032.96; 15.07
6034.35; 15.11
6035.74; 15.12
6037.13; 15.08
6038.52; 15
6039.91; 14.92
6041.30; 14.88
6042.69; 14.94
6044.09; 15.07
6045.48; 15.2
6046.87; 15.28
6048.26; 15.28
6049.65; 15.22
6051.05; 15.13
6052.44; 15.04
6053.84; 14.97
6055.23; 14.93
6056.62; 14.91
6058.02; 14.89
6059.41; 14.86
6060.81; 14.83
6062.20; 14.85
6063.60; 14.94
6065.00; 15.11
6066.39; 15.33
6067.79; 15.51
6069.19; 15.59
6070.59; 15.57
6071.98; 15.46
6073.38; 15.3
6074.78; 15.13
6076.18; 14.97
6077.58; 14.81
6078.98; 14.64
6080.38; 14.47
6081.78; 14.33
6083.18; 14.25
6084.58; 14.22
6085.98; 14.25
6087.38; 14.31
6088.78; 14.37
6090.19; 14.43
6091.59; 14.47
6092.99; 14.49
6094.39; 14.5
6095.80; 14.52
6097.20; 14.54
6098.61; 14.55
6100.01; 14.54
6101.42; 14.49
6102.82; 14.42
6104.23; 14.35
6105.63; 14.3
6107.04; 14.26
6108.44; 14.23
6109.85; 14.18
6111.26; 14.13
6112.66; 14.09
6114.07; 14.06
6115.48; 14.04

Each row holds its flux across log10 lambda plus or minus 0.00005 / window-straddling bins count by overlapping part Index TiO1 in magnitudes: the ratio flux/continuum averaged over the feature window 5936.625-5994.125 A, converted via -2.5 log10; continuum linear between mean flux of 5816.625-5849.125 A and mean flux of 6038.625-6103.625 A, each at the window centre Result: 0.038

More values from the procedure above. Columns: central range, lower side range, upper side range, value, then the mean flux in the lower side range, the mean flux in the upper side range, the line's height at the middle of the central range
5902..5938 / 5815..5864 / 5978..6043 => 0.03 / 14.8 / 14.5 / 14.7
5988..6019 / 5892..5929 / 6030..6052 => 0.02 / 13.4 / 15.1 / 14.6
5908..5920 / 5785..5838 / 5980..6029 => 0.04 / 14.9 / 14.4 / 14.6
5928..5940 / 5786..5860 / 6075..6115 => -0.01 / 14.8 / 14.4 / 14.6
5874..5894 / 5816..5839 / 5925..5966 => 0.21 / 15.1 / 14.6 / 14.9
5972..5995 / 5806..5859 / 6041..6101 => 0.04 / 14.9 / 14.9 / 14.9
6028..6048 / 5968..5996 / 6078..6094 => -0.05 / 14.3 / 14.4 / 14.4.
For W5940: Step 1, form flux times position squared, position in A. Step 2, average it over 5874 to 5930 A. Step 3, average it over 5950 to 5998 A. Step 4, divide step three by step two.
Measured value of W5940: 1.12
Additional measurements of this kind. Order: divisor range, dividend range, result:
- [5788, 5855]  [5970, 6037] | 1.04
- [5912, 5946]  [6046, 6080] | 1.09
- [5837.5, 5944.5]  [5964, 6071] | 1.11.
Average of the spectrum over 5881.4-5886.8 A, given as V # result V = 12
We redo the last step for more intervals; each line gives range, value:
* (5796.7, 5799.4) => 14.3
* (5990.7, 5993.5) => 14.3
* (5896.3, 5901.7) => 11.7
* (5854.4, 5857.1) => 14.3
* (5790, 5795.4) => 14.7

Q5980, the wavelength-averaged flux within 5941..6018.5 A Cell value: 14.4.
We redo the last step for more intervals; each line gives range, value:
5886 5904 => 11.6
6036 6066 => 15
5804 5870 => 14.8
